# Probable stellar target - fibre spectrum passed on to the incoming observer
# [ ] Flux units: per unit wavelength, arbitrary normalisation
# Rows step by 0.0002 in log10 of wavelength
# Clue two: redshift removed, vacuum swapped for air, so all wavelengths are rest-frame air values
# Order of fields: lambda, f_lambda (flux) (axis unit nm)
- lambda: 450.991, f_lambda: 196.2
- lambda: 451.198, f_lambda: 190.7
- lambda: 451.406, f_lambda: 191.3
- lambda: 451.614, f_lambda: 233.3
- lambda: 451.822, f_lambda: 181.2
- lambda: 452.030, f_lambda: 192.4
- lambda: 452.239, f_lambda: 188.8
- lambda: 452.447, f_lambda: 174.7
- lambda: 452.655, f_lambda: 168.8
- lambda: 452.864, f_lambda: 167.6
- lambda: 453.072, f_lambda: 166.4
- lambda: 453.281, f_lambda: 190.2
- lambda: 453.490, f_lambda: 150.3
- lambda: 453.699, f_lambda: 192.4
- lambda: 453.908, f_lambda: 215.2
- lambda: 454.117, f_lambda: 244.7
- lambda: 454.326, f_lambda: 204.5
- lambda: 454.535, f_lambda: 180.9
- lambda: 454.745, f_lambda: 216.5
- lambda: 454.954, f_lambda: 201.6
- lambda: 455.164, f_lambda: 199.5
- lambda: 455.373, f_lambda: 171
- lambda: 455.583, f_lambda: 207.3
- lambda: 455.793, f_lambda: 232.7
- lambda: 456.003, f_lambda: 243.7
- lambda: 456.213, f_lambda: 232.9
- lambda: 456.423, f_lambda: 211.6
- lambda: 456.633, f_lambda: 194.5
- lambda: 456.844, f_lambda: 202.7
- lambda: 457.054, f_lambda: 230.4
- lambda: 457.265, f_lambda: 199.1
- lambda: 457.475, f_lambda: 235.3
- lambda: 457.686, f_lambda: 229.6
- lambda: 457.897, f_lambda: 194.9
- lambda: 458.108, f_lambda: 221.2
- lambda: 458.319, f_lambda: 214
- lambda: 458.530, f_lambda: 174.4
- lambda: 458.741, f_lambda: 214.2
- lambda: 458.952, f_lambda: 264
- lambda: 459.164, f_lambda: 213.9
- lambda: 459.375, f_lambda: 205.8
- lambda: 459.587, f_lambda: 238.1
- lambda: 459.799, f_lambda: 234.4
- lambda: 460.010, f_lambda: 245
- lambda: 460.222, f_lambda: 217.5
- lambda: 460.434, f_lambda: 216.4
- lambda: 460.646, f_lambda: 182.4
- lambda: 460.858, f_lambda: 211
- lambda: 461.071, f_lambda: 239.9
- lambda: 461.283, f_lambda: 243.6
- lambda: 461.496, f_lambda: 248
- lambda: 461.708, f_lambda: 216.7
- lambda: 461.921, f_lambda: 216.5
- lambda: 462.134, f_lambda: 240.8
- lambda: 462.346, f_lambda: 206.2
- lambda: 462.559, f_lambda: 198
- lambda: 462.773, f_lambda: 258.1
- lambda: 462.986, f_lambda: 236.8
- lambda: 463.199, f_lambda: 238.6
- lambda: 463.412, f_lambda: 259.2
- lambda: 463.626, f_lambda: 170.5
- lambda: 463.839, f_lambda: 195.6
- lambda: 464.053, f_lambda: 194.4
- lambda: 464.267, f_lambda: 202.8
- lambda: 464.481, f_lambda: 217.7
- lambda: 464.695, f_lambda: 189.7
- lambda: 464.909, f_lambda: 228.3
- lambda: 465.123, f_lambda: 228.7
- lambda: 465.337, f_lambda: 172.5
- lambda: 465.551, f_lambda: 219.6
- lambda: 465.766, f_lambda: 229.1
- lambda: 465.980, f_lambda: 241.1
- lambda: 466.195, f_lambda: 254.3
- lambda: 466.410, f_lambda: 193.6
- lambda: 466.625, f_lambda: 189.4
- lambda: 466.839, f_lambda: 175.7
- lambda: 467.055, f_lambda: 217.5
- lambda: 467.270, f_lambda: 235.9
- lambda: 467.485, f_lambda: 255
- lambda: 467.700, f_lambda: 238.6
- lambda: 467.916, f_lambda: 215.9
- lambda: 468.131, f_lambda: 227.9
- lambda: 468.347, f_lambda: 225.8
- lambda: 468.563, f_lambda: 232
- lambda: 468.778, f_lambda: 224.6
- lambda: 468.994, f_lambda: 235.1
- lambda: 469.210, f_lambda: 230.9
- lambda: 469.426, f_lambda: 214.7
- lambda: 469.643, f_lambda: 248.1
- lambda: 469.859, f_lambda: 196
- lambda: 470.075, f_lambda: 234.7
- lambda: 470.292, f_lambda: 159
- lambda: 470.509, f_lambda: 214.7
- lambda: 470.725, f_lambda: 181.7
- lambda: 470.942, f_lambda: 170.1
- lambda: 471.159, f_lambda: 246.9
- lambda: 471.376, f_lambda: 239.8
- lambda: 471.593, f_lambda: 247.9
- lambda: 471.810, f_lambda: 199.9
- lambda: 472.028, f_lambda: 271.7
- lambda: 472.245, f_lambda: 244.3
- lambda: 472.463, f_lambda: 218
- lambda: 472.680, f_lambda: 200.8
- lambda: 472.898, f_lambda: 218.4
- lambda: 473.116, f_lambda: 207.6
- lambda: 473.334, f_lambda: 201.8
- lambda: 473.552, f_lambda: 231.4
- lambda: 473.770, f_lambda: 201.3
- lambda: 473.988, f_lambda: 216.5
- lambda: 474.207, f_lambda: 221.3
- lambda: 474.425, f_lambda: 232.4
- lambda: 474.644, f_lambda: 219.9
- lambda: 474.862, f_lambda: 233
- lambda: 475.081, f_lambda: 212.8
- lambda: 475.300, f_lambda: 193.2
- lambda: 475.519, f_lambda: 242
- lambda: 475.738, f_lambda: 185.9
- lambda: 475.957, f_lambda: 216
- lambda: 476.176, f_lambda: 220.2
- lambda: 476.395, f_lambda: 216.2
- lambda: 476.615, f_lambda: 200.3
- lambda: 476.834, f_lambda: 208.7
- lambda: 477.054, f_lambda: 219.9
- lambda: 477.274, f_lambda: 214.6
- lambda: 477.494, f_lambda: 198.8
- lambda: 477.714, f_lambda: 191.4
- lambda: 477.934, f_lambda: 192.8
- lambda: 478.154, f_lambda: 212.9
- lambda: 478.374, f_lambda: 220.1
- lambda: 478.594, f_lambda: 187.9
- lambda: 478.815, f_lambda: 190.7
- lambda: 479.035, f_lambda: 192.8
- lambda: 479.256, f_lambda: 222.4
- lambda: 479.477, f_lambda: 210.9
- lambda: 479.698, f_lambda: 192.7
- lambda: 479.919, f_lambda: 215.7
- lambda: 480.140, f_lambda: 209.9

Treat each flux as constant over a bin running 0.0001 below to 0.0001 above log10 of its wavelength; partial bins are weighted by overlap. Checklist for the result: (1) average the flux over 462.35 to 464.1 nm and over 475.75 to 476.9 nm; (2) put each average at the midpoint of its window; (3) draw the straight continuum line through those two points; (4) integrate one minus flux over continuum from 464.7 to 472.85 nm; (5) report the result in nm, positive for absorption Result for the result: -0.19 nm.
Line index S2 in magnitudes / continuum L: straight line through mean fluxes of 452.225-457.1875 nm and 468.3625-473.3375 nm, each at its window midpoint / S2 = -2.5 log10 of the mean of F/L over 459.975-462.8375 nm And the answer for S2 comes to -0.08 mag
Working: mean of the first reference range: 200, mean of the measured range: 223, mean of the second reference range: 220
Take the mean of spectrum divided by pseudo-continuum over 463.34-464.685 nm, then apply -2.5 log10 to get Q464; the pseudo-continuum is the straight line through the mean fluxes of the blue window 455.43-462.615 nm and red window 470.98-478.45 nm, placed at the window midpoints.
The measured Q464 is 0.08 mag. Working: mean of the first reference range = 220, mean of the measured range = 204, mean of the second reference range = 217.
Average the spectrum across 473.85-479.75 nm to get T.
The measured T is 210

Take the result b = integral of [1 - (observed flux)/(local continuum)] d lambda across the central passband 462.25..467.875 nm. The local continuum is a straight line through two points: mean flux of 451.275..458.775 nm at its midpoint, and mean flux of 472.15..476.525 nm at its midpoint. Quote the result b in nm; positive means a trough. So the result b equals -0.21 nm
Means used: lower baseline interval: 202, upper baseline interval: 216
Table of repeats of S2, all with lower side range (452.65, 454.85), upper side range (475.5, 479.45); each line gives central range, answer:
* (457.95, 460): -0.13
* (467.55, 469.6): -0.14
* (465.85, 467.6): -0.11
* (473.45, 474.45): -0.08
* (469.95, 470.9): 0.04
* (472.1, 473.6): -0.07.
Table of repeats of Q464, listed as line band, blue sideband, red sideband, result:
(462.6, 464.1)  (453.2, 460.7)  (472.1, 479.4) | -0.049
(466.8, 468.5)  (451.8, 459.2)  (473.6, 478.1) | -0.087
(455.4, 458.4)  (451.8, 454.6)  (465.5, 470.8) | -0.112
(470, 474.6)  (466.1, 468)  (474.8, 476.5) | -0.004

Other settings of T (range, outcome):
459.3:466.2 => 221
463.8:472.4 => 219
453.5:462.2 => 216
